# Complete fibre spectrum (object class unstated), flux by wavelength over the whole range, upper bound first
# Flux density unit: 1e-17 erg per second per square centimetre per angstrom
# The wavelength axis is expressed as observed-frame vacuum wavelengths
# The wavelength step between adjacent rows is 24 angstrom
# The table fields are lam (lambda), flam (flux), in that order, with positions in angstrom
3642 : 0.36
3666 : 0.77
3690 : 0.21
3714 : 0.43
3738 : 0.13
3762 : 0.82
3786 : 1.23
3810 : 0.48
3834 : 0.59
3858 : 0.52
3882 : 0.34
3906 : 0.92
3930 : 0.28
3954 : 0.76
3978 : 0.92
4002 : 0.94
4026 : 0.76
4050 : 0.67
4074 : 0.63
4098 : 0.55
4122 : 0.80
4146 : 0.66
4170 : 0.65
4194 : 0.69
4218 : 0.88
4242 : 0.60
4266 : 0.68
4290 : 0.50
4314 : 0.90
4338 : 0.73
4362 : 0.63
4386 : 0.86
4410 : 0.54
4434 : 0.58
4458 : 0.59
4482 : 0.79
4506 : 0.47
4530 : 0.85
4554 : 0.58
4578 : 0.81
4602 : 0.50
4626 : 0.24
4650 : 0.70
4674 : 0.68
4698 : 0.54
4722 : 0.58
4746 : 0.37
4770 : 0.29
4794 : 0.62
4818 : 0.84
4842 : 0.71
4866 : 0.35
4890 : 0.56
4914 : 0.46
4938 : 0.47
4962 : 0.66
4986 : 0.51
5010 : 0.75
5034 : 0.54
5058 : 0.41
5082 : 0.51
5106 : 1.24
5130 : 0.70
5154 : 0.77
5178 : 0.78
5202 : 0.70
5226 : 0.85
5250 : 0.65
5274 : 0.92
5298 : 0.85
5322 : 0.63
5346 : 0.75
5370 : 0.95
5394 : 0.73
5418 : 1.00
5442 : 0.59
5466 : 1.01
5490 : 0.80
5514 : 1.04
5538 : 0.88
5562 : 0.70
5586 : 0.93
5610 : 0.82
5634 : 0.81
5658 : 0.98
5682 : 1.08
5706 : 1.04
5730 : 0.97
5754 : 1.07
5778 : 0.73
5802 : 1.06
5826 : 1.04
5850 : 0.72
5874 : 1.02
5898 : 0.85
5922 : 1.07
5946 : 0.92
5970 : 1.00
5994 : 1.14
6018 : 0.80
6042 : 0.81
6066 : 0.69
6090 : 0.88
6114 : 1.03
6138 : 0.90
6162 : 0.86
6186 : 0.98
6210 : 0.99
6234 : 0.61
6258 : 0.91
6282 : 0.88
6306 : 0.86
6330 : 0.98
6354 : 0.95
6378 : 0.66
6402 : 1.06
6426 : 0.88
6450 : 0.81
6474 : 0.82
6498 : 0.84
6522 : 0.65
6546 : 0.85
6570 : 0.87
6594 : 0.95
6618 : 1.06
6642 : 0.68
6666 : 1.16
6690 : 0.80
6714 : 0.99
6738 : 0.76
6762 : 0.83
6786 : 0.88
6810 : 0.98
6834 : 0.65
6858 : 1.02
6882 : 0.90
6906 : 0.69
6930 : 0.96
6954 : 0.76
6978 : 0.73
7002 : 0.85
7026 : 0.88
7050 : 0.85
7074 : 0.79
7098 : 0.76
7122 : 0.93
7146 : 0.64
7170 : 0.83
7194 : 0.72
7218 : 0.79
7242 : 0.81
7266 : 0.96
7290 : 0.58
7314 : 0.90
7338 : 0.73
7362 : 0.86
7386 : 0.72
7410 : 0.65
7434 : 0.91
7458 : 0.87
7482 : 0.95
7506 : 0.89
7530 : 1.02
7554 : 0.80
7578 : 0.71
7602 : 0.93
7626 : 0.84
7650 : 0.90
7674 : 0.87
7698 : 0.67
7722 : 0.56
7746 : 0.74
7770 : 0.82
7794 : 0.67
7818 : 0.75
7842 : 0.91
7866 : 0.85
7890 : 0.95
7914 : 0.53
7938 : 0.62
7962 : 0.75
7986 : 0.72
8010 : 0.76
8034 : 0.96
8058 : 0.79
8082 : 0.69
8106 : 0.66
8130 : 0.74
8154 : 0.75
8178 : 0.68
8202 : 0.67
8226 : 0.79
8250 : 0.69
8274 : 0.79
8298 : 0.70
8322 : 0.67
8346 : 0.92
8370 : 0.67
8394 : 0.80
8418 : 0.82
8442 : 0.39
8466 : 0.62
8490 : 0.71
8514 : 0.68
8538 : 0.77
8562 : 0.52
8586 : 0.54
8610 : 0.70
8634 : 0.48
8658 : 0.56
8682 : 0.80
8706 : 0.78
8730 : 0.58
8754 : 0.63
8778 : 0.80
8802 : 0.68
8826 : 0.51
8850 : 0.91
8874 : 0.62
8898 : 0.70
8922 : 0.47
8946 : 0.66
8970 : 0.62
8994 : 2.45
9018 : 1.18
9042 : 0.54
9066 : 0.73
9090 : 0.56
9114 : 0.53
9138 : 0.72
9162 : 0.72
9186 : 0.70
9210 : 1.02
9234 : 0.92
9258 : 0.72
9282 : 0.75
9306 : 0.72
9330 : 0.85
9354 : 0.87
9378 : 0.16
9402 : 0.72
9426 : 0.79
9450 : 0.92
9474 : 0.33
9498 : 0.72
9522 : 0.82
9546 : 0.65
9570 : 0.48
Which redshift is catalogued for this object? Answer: 0.37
